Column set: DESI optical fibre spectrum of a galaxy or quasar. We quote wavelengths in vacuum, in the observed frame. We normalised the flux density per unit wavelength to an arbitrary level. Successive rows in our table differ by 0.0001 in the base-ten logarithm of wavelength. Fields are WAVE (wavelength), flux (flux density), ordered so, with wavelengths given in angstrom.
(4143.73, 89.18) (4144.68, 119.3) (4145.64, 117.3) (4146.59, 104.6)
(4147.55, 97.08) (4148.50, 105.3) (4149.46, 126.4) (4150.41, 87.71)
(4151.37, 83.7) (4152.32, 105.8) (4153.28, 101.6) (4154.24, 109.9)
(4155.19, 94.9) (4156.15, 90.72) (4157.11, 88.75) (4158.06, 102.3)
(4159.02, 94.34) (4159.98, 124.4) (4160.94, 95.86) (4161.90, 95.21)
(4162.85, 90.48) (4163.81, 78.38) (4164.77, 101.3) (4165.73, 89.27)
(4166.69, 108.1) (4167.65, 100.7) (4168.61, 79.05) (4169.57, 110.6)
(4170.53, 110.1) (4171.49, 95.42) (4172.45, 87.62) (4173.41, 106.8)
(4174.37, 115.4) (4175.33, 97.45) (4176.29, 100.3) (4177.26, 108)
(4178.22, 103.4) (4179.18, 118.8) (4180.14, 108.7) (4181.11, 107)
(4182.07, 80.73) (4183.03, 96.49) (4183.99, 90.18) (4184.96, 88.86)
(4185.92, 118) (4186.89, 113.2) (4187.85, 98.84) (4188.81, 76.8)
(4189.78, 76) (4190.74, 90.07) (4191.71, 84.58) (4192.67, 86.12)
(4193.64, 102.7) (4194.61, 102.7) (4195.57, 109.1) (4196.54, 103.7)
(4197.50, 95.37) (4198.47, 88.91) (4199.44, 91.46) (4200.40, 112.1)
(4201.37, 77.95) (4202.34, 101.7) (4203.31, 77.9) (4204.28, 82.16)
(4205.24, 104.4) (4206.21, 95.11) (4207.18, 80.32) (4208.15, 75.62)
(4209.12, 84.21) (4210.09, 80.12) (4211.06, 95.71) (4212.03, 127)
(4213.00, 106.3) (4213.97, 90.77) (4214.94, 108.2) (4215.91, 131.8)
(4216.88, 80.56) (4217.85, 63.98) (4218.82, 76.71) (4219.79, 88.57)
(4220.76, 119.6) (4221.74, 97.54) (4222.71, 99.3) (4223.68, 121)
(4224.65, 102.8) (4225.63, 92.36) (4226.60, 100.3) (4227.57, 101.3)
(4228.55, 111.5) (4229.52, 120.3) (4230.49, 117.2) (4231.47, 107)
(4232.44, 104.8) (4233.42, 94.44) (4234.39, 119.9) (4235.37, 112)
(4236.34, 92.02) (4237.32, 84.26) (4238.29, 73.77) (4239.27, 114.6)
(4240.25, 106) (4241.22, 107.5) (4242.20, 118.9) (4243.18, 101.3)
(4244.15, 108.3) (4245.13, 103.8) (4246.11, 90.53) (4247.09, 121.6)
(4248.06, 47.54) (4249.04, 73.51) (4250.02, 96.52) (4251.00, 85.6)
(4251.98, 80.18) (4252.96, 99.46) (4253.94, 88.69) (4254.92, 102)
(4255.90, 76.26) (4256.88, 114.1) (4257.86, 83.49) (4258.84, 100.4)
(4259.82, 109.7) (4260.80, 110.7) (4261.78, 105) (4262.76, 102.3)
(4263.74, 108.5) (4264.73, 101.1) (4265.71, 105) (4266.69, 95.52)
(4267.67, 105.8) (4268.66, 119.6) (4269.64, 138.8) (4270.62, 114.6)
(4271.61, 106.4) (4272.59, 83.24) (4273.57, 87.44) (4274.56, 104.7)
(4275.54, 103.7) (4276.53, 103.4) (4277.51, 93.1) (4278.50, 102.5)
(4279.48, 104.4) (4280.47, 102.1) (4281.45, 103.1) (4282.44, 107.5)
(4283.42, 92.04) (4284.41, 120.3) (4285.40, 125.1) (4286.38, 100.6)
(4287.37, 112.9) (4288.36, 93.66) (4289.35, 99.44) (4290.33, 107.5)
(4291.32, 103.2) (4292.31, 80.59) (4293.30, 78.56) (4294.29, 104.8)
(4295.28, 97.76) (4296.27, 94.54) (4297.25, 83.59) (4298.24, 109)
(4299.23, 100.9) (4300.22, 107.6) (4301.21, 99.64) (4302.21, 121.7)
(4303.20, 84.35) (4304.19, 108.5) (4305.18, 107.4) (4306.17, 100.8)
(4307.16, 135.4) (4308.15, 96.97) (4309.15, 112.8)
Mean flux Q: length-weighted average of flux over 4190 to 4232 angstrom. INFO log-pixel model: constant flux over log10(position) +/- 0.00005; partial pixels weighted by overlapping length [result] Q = 97.2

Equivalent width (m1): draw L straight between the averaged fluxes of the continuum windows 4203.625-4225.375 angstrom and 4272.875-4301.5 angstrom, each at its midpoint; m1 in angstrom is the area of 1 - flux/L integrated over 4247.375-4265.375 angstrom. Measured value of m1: 0.85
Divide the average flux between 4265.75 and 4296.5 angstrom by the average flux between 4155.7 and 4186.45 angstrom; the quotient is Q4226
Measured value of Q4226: 1.03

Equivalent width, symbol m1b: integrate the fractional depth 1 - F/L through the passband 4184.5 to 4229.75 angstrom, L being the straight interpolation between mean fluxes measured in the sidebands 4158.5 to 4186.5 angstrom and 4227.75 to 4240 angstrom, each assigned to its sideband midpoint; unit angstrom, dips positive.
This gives 2.7 angstrom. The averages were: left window 100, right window 104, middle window 96.3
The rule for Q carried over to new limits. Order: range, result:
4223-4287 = 102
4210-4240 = 101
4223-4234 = 107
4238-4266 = 97.9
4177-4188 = 103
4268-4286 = 106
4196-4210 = 90.5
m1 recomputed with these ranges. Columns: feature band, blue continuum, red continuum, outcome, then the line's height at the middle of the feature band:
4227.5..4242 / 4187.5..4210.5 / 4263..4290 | -1.1 angstrom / 97.3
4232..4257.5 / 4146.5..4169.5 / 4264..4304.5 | 1.1 angstrom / 101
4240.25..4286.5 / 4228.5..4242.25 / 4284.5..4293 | 1.2 angstrom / 104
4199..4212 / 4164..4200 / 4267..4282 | 1.2 angstrom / 99.9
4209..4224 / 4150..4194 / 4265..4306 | 0.2 angstrom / 99.7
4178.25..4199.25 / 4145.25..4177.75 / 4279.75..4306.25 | 0.7 angstrom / 100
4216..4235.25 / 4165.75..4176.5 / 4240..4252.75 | -1.0 angstrom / 96.8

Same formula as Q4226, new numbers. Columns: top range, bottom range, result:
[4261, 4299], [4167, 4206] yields 1.05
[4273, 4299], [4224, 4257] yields 1.02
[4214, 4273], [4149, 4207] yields 1.03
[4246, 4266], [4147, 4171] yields 0.96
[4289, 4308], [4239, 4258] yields 1.06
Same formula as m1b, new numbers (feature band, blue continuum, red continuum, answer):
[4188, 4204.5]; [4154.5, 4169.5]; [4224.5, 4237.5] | 1.4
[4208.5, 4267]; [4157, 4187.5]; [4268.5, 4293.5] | 1.6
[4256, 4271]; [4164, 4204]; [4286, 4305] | -1.2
